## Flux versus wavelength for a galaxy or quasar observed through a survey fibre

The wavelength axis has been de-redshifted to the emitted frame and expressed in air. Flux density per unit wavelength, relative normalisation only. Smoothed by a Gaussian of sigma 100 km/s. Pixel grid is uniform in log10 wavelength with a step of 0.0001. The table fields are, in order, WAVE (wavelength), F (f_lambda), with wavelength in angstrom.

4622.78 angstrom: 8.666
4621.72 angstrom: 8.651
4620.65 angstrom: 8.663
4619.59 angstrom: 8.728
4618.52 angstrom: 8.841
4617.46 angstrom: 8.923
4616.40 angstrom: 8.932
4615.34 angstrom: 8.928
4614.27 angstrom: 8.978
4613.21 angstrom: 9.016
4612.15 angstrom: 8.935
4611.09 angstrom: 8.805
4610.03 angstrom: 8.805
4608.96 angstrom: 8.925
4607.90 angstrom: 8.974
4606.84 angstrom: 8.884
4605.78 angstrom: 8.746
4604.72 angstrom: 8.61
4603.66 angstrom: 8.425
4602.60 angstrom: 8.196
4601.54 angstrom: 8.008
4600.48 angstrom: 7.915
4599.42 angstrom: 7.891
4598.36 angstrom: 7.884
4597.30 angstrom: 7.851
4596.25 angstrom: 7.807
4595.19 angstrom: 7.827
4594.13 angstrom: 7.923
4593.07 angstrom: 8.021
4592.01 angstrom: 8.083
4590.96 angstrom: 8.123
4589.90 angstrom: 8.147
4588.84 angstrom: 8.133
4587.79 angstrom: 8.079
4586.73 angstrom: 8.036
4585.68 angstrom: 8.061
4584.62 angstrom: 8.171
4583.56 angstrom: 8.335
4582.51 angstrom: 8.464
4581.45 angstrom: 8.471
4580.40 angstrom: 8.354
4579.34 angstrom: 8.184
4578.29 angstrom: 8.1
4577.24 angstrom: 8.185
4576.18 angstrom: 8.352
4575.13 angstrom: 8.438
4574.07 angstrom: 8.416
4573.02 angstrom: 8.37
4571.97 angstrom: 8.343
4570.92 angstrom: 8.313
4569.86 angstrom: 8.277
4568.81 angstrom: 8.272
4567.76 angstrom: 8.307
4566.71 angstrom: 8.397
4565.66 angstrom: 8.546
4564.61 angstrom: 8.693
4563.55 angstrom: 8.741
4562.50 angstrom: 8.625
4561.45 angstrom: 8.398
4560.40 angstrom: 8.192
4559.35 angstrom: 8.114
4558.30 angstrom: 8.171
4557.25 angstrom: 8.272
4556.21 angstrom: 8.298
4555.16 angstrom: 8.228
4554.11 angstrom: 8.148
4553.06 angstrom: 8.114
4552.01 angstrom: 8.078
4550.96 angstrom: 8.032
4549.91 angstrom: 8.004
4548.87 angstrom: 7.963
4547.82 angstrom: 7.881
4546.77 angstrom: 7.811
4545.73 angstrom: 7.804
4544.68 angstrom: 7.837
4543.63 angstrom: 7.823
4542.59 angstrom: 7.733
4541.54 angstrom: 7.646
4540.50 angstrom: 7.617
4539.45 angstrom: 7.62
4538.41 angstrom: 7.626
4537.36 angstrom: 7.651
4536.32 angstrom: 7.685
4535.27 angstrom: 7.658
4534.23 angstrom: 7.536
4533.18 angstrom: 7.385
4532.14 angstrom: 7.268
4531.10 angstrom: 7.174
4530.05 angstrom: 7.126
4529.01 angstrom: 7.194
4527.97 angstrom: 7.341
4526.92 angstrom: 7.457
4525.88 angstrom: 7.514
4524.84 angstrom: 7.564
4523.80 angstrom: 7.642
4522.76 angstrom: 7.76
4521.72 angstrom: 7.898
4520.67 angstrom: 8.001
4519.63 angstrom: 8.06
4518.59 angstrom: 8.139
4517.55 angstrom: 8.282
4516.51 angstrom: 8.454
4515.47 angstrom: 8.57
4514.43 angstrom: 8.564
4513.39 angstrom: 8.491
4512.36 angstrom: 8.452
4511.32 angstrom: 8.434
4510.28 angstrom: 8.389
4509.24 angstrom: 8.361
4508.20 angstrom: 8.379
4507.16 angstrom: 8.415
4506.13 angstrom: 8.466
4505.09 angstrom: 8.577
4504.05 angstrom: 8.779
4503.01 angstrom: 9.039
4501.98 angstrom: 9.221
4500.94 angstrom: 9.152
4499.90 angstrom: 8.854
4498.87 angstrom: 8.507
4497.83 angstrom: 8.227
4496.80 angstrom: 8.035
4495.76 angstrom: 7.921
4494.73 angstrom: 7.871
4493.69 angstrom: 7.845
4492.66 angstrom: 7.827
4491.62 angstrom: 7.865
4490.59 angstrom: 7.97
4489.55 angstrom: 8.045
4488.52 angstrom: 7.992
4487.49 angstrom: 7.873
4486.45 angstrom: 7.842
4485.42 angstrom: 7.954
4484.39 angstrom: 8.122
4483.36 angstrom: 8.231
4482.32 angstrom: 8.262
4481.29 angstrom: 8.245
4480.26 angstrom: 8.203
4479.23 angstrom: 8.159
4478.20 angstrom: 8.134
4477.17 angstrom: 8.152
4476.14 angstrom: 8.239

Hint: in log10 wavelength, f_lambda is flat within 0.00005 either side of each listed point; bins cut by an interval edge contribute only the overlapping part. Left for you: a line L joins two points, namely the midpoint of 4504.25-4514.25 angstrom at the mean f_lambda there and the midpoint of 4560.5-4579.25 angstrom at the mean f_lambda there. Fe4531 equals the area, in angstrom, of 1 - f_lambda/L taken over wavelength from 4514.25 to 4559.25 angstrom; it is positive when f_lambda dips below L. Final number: 3.2 angstrom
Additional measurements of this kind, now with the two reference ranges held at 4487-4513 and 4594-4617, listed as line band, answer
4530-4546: 1.5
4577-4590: 0.4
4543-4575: 0.8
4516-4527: 0.6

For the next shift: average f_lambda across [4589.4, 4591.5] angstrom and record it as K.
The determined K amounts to 8.15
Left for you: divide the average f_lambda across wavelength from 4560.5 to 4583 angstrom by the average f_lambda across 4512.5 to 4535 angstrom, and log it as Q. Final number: 1.08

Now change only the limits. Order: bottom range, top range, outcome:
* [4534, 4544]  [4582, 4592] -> 1.07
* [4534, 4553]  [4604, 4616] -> 1.14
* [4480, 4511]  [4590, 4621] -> 1.02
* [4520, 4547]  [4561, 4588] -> 1.10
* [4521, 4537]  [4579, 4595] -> 1.09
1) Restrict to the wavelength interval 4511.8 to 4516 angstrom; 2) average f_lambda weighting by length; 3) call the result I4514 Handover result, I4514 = 8.53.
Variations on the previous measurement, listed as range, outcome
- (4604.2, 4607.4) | 8.75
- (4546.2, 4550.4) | 7.93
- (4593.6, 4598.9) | 7.86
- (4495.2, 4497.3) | 7.98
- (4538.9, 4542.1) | 7.63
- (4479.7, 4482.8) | 8.25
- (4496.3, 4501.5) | 8.56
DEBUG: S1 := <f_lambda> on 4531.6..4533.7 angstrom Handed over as 7.35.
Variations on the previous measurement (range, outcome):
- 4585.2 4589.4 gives 8.09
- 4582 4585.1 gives 8.33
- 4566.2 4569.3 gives 8.34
